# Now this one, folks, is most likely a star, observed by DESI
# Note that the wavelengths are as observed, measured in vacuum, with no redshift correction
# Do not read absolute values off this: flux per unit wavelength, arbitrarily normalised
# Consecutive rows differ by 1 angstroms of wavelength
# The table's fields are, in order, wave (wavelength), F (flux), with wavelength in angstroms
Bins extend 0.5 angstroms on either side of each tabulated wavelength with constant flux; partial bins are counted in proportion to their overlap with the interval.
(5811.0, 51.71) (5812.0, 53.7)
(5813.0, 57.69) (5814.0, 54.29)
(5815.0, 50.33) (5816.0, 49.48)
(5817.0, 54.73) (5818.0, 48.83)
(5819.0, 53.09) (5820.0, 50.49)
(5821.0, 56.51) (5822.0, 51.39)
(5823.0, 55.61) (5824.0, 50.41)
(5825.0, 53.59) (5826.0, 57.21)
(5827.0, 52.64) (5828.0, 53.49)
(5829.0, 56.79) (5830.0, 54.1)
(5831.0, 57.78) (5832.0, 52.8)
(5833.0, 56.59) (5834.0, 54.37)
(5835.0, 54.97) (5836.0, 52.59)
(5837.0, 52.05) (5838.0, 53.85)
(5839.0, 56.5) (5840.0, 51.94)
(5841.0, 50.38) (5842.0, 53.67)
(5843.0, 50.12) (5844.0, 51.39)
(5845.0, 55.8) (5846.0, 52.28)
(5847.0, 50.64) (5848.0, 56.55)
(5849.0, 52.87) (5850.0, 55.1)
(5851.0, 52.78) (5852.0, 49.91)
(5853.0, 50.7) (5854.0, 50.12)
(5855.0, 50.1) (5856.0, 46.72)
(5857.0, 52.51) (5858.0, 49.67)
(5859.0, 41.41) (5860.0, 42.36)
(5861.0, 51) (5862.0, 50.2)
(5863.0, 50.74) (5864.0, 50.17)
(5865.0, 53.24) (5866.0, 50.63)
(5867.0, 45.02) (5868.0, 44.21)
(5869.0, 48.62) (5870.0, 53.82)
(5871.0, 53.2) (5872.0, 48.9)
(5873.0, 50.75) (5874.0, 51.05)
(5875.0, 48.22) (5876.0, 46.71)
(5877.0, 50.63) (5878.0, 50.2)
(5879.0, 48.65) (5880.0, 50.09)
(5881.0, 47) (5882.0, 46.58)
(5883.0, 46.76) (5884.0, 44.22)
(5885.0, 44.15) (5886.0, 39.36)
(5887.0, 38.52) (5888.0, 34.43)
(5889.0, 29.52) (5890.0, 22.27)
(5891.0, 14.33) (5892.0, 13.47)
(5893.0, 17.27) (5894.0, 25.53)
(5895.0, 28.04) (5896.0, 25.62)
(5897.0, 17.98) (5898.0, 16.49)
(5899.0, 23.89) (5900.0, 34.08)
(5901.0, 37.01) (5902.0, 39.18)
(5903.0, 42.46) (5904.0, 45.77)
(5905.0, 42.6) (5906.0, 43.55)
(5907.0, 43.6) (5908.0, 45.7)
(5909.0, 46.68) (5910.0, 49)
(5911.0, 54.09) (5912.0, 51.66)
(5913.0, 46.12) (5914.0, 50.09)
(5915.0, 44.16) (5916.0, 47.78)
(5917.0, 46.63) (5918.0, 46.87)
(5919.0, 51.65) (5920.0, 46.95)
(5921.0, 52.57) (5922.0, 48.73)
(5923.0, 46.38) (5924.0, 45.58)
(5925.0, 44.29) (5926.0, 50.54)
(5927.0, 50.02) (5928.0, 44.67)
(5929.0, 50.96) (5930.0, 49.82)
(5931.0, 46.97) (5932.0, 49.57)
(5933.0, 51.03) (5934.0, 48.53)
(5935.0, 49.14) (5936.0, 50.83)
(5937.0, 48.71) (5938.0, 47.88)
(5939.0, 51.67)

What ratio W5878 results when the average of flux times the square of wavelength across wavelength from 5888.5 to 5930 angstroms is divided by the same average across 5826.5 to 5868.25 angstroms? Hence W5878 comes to 0.79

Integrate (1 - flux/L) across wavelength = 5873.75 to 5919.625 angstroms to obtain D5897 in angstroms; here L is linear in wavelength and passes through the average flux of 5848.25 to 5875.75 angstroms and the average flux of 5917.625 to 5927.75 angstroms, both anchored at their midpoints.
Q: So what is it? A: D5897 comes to 8.6 angstroms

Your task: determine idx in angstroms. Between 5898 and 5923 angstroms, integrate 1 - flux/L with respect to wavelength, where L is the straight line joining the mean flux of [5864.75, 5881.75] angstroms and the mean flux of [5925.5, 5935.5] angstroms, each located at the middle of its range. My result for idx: 2.40 angstroms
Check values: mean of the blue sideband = 49.4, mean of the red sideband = 49.1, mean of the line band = 44.5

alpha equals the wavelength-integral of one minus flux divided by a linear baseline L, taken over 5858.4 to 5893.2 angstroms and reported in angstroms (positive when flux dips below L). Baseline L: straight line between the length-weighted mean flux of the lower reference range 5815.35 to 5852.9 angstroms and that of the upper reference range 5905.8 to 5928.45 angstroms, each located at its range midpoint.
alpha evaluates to 4.82 angstroms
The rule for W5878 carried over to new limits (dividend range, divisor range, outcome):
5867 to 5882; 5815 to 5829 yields 0.95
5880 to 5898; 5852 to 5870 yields 0.65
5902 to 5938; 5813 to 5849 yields 0.92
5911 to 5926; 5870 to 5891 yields 1.11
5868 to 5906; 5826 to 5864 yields 0.75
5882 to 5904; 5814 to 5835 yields 0.59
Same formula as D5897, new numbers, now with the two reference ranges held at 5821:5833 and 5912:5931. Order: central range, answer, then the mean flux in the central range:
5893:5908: 4.9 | 33.2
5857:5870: 0.9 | 48.5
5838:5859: 0.5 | 51.8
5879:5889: 1.5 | 43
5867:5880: 0.5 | 49.4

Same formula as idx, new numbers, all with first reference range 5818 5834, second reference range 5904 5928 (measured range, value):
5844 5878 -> 0.8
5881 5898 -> 6.5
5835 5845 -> 0.0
